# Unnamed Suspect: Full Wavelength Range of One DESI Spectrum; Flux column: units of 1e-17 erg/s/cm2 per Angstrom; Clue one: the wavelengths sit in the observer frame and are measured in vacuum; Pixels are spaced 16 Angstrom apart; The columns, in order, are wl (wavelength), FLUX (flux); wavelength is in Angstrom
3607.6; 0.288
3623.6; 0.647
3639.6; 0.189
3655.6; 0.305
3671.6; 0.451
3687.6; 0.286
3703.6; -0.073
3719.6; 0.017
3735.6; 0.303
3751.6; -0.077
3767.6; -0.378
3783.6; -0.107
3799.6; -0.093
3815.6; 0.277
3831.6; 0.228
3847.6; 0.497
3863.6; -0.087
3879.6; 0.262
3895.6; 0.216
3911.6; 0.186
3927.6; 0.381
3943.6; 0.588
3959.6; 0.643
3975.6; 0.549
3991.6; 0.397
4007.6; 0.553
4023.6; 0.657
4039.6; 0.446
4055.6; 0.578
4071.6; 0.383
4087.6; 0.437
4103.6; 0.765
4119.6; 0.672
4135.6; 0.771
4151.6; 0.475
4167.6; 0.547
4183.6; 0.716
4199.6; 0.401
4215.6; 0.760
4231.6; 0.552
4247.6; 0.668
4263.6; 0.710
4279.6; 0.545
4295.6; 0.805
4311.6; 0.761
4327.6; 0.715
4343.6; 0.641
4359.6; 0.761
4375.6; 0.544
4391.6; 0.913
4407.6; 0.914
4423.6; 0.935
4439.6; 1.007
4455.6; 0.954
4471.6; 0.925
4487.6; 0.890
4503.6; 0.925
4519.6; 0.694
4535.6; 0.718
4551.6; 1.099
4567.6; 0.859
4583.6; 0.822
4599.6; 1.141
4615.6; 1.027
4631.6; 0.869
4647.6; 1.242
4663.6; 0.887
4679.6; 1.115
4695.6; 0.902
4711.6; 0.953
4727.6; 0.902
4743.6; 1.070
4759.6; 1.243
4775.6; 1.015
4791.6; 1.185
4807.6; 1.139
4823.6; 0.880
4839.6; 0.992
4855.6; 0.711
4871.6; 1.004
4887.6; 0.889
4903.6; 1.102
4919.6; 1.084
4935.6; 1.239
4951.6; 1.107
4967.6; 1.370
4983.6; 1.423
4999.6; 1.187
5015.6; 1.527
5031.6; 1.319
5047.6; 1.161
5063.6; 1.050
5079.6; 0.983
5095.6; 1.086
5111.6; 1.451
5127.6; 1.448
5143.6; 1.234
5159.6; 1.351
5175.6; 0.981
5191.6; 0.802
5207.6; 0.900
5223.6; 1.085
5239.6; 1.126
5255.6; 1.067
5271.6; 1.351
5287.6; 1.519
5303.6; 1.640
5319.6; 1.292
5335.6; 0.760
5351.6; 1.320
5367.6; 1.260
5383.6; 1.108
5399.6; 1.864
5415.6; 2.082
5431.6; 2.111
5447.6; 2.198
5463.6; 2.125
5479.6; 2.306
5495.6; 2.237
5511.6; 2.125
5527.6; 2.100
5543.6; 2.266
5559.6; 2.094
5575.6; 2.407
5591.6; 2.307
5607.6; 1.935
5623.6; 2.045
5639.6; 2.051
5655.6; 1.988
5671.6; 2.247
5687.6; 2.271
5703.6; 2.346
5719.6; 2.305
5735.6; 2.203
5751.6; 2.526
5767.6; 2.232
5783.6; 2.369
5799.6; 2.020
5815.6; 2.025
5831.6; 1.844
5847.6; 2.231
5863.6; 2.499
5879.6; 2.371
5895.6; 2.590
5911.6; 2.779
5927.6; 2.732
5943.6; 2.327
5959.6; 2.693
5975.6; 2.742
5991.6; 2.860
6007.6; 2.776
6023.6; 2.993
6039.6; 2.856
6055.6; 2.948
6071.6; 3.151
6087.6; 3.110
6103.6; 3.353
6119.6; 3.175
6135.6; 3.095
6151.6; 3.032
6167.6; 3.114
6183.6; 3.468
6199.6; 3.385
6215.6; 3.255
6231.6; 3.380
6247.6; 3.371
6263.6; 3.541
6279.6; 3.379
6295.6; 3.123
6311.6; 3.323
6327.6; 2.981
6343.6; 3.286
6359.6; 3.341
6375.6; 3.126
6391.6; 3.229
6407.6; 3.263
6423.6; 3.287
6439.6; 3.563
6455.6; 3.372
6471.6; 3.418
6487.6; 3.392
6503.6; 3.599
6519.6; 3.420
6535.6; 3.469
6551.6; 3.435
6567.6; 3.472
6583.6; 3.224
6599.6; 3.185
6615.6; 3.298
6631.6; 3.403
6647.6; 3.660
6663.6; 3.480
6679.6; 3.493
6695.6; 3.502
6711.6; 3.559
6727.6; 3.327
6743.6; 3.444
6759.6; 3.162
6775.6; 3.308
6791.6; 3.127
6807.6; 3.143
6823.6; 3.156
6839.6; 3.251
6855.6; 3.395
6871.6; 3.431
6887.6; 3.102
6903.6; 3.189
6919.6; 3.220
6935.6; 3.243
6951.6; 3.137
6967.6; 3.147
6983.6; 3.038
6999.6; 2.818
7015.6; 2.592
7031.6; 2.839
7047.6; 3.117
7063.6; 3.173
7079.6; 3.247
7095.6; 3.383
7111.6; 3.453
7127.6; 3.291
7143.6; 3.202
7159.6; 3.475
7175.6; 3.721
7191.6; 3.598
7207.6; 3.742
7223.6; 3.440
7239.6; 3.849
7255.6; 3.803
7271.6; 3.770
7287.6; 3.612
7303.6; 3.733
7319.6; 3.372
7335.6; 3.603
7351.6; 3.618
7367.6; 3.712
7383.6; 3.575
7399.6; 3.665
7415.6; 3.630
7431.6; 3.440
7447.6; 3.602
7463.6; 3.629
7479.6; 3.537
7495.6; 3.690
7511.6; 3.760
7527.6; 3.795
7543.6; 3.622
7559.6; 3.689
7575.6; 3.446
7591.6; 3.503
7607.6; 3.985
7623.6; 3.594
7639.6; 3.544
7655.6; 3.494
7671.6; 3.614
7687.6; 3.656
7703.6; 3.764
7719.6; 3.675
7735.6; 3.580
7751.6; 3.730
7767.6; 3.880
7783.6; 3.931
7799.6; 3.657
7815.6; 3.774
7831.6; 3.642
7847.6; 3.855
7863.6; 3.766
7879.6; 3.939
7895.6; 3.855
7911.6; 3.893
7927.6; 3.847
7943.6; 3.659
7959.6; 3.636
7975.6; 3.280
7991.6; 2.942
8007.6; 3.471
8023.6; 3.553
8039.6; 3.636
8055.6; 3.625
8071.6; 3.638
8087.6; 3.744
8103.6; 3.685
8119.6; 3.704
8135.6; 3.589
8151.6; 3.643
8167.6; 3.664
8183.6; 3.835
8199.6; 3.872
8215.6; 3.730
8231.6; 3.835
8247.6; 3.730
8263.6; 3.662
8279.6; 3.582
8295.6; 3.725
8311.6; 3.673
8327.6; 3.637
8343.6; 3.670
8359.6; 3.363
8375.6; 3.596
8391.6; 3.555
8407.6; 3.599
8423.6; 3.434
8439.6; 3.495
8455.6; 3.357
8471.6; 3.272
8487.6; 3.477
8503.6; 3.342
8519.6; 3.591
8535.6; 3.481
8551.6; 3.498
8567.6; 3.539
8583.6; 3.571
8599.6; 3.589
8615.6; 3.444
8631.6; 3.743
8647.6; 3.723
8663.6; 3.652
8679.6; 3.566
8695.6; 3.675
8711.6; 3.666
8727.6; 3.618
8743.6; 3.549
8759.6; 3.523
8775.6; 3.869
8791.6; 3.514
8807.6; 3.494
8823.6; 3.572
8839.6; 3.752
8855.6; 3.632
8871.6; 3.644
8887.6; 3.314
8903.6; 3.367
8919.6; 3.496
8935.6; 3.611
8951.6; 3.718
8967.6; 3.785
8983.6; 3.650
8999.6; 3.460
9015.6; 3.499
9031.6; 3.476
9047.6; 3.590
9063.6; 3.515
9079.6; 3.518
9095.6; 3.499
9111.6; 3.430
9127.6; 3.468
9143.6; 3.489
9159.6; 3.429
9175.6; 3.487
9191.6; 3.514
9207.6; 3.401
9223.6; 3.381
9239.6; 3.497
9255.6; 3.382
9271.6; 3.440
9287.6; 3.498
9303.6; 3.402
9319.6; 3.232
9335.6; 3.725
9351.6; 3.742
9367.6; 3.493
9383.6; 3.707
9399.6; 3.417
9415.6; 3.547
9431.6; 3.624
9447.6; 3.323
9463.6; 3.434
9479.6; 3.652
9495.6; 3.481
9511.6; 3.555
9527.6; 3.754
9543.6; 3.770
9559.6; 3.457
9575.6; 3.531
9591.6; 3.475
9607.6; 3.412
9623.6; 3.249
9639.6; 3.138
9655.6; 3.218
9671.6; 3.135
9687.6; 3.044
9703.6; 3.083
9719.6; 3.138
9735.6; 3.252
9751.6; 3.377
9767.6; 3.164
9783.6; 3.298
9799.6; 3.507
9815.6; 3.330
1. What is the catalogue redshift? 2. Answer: 0.36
